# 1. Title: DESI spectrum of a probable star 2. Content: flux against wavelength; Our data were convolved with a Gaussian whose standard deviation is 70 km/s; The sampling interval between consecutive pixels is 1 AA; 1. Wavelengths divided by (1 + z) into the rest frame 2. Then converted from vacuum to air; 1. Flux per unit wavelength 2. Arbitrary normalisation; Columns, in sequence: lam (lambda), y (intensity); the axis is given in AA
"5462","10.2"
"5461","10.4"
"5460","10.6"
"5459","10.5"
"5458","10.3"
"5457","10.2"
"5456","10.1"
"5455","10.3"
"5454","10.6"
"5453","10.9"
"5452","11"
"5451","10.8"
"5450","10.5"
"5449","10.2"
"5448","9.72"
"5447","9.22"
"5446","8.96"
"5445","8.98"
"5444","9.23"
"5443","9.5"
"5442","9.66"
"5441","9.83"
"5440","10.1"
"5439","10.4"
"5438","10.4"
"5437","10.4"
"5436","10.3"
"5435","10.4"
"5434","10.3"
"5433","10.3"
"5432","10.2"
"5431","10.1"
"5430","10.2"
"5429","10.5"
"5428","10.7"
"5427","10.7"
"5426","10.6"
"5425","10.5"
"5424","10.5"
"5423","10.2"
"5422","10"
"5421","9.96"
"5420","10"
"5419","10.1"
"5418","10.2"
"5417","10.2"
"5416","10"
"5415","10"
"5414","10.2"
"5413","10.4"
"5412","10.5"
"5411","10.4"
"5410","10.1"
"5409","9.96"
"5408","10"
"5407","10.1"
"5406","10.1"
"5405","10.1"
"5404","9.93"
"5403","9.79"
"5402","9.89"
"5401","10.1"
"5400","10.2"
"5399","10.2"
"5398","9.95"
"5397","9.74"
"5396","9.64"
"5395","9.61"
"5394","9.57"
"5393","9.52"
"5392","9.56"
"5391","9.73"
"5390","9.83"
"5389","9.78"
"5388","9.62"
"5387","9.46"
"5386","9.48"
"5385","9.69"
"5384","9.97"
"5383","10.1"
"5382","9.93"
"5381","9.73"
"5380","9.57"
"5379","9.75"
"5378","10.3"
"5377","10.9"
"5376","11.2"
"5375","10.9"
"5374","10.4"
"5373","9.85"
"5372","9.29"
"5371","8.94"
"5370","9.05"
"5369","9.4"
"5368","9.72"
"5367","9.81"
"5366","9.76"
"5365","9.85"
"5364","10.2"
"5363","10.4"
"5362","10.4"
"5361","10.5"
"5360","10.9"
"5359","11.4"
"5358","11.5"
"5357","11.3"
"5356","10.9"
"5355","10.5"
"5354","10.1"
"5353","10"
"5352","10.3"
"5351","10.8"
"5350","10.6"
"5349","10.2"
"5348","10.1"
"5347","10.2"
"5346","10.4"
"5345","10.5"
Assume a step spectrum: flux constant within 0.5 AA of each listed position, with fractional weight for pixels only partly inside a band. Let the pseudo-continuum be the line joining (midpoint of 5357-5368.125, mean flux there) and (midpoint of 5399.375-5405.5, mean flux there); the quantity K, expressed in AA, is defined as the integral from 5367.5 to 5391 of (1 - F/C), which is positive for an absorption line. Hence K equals 0.9 AA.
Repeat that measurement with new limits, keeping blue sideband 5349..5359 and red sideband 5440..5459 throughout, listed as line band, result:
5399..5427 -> 0.3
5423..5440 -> -0.4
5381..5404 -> 1.4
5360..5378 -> 0.9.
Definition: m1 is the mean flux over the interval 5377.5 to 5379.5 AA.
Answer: 10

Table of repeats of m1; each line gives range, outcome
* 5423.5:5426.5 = 10.5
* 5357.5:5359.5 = 11.4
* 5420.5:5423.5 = 10.1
